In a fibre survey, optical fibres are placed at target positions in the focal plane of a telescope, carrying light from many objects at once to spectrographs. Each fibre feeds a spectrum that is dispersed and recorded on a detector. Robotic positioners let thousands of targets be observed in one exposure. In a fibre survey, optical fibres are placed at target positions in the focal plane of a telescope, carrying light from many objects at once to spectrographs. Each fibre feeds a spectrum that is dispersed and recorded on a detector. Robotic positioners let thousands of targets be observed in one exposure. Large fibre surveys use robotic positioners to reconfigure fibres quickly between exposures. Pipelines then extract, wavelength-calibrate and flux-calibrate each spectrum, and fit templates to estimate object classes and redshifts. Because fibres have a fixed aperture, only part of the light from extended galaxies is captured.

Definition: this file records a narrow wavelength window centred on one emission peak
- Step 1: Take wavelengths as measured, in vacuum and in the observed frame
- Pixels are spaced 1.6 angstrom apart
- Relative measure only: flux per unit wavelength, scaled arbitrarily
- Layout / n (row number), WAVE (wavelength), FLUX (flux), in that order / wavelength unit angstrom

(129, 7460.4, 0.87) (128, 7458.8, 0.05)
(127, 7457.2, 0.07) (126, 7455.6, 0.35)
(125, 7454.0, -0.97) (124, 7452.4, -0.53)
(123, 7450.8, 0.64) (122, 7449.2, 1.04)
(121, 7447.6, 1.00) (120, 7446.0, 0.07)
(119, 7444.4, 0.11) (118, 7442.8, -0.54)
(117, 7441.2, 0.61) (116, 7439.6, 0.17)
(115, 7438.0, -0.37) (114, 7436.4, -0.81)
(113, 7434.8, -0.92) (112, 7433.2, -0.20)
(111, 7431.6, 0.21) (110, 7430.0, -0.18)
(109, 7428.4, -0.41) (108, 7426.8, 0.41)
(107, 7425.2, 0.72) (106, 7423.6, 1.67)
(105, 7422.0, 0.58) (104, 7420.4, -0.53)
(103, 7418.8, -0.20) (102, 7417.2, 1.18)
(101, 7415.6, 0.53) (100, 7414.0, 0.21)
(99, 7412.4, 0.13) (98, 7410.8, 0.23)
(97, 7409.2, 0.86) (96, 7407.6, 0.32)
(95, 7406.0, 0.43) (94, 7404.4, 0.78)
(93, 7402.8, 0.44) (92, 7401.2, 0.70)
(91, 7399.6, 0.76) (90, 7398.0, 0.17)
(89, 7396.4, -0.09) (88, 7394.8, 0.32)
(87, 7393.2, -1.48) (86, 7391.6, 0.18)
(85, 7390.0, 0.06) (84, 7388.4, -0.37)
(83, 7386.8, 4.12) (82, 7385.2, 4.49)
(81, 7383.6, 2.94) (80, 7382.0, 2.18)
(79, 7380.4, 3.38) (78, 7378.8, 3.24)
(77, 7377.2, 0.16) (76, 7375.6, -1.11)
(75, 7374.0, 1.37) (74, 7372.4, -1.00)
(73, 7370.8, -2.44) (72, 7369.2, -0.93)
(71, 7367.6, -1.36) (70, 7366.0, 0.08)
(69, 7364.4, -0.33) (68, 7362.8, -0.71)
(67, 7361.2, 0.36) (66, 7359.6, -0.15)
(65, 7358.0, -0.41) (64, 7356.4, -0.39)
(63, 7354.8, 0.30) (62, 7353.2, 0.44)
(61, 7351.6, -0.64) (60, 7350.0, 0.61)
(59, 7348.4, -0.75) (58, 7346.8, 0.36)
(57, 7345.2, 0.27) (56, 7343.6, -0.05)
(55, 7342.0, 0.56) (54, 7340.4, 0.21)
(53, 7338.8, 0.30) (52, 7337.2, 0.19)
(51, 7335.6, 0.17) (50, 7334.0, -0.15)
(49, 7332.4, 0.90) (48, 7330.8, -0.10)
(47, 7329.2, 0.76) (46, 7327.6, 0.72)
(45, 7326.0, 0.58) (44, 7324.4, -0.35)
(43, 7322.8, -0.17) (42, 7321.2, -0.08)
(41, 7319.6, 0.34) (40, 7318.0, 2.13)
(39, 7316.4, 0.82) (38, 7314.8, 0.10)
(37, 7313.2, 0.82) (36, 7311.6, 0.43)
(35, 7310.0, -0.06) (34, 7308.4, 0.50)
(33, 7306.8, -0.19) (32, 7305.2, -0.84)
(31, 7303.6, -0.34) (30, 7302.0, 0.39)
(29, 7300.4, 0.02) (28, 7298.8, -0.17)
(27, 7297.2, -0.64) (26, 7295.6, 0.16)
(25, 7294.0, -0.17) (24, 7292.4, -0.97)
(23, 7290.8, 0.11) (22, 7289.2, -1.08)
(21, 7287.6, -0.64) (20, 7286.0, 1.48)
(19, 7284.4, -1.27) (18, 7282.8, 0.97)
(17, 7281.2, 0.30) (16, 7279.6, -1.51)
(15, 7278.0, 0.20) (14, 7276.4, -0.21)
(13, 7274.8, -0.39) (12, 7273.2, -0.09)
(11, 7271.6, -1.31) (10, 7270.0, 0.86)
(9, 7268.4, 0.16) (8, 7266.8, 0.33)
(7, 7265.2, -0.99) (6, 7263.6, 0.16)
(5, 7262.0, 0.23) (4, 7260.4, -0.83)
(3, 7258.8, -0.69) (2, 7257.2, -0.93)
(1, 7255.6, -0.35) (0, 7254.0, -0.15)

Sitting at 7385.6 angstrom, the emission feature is [O II] 3727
